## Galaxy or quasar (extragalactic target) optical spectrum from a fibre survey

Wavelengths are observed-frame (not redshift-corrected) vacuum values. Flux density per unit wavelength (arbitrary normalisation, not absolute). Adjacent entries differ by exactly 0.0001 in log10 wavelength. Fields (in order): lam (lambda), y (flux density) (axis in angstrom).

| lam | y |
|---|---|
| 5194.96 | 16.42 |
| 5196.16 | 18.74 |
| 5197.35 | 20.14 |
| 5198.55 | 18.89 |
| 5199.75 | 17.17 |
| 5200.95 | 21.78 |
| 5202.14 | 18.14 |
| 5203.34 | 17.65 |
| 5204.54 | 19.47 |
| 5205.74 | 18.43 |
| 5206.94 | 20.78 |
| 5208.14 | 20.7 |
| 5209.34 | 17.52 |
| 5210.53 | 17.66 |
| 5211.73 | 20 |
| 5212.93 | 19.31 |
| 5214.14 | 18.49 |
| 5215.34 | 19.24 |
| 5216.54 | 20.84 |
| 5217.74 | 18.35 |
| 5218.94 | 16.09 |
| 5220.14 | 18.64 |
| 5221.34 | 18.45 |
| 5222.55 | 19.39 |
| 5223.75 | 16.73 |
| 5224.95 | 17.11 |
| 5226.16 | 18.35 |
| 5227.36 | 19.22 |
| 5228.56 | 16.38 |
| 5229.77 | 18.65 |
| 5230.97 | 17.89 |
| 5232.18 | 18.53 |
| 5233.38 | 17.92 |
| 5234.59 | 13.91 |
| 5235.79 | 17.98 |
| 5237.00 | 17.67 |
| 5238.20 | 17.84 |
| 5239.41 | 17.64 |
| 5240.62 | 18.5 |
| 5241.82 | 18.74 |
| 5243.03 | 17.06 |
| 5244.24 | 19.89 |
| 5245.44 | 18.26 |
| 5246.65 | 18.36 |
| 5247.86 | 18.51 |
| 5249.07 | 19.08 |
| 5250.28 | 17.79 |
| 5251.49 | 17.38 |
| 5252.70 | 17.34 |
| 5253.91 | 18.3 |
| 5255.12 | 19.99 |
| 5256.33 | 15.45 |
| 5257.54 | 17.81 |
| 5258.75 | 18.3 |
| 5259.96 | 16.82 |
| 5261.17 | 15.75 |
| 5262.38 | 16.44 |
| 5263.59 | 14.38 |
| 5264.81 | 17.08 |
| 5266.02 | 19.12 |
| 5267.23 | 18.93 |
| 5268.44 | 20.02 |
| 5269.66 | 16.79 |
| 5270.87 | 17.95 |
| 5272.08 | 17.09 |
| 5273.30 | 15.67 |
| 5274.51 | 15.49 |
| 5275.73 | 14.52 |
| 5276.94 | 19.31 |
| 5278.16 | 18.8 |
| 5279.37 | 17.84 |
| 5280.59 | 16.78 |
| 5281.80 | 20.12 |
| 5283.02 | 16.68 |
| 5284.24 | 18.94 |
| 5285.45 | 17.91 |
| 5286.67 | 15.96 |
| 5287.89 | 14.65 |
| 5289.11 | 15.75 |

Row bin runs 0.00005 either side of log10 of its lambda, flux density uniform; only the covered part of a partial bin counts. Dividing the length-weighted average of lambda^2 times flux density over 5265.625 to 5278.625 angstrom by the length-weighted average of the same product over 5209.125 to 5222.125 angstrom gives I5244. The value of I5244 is 1.0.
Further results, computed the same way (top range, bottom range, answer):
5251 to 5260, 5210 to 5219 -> 0.95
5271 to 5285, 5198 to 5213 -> 0.94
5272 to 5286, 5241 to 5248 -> 0.96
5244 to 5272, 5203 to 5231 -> 0.97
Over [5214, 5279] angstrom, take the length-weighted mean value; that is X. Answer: 17.8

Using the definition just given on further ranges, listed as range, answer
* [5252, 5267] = 17.3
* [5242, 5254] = 18.2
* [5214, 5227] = 18.3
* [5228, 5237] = 17.3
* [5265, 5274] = 17.9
